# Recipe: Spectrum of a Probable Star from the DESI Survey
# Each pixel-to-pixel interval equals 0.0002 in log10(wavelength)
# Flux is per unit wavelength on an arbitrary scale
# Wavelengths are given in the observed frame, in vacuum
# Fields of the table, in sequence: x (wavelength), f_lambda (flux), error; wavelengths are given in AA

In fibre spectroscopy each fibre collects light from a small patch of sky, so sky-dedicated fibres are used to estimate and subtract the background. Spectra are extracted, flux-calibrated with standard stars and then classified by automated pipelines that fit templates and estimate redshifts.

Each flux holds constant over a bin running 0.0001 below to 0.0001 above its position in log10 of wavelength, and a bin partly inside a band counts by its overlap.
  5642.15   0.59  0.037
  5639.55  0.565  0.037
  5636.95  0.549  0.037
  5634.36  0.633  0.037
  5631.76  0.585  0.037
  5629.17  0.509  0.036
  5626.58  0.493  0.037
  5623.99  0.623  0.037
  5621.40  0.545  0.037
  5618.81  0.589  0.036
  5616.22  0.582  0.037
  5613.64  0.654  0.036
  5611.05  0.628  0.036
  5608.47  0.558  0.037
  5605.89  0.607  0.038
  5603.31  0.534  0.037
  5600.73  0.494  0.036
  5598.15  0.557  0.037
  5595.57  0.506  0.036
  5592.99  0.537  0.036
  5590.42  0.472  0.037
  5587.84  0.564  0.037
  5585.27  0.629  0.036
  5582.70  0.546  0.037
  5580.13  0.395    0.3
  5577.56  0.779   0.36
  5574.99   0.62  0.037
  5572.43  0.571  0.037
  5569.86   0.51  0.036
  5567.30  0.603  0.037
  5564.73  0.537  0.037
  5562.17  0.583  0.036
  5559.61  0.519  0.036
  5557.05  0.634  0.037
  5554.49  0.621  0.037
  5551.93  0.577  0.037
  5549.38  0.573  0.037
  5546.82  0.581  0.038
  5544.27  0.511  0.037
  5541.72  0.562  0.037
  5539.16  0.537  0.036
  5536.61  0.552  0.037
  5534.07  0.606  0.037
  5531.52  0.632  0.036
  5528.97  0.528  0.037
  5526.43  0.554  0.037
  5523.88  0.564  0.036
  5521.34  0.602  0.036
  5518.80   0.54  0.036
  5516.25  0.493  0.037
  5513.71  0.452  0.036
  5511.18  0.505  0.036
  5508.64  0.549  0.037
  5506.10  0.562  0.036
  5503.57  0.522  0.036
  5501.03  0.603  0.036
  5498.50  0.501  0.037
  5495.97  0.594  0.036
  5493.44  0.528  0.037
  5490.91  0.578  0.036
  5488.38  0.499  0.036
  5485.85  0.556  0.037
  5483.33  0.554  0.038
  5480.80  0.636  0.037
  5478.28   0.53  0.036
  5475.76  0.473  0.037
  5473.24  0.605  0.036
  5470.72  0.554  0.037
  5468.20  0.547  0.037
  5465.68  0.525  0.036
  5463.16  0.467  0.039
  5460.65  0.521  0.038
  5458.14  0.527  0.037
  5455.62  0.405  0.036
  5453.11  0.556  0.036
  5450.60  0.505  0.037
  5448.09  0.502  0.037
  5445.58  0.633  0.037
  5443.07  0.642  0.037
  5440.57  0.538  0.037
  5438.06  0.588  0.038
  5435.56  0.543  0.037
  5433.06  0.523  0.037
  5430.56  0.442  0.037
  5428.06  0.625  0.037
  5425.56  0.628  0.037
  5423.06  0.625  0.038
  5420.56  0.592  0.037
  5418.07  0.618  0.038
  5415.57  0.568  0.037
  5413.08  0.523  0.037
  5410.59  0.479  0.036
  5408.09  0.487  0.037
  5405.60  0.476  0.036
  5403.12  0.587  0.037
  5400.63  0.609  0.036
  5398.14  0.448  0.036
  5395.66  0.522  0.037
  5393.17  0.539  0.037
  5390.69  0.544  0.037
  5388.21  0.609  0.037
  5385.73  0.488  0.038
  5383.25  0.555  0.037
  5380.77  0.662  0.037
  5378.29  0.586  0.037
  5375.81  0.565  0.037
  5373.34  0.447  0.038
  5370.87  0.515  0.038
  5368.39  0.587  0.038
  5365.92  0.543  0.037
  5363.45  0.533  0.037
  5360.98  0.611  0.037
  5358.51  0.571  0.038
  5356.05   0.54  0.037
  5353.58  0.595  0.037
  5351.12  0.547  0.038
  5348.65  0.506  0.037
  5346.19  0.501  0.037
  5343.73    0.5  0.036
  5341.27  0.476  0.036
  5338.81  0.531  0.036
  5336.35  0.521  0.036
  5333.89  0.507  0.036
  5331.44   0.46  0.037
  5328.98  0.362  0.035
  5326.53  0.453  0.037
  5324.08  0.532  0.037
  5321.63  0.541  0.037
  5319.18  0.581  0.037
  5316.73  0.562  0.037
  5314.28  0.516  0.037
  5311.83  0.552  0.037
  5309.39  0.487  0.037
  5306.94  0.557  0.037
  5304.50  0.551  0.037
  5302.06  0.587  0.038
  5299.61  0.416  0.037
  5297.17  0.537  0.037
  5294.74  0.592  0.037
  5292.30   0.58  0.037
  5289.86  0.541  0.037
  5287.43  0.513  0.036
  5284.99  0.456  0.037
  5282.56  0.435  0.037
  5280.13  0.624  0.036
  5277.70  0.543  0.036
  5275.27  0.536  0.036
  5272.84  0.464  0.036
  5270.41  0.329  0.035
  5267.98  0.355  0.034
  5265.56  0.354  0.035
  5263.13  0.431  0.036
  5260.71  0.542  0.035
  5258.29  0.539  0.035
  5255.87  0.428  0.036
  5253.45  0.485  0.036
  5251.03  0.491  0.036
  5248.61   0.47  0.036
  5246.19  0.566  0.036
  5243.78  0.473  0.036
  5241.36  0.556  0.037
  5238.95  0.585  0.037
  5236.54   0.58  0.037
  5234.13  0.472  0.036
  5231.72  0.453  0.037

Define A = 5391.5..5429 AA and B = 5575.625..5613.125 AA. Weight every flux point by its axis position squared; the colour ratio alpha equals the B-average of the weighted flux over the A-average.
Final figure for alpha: 1.08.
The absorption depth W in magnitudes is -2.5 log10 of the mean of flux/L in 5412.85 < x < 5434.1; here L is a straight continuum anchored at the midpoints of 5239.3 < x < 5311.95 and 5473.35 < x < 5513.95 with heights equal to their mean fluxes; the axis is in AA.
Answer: -0.09 mag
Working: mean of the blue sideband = 0.5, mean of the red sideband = 0.544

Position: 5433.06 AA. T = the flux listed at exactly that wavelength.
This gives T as 0.523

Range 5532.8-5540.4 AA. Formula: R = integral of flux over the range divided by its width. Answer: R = 0.566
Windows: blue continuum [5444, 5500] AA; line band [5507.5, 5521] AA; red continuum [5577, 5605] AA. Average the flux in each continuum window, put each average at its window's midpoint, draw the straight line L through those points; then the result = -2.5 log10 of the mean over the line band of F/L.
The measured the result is 0.051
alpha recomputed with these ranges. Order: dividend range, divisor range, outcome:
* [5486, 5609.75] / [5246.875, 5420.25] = 1.16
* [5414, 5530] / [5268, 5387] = 1.10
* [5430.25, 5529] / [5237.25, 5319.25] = 1.15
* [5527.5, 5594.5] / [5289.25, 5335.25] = 1.19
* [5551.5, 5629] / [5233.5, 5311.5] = 1.27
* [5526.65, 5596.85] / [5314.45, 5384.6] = 1.15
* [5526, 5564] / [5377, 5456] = 1.08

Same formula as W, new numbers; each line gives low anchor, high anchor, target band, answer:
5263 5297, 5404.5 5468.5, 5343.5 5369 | -0.07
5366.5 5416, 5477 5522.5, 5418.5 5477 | -0.01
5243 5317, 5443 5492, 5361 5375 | -0.03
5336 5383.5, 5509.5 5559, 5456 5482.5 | 0.04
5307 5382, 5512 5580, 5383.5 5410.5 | 0.02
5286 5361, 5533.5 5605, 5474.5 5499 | 0.00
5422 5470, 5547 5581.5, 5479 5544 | 0.02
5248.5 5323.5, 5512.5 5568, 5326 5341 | 0.09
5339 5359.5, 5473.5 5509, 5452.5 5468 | 0.09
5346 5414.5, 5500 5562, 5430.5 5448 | -0.03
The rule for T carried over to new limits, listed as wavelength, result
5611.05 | 0.628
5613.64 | 0.654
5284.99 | 0.456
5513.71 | 0.452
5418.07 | 0.618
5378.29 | 0.586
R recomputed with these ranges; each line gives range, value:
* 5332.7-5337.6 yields 0.514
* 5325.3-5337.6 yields 0.461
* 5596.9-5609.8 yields 0.55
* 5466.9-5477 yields 0.545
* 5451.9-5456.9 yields 0.479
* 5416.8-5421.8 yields 0.605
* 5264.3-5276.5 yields 0.408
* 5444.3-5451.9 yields 0.547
